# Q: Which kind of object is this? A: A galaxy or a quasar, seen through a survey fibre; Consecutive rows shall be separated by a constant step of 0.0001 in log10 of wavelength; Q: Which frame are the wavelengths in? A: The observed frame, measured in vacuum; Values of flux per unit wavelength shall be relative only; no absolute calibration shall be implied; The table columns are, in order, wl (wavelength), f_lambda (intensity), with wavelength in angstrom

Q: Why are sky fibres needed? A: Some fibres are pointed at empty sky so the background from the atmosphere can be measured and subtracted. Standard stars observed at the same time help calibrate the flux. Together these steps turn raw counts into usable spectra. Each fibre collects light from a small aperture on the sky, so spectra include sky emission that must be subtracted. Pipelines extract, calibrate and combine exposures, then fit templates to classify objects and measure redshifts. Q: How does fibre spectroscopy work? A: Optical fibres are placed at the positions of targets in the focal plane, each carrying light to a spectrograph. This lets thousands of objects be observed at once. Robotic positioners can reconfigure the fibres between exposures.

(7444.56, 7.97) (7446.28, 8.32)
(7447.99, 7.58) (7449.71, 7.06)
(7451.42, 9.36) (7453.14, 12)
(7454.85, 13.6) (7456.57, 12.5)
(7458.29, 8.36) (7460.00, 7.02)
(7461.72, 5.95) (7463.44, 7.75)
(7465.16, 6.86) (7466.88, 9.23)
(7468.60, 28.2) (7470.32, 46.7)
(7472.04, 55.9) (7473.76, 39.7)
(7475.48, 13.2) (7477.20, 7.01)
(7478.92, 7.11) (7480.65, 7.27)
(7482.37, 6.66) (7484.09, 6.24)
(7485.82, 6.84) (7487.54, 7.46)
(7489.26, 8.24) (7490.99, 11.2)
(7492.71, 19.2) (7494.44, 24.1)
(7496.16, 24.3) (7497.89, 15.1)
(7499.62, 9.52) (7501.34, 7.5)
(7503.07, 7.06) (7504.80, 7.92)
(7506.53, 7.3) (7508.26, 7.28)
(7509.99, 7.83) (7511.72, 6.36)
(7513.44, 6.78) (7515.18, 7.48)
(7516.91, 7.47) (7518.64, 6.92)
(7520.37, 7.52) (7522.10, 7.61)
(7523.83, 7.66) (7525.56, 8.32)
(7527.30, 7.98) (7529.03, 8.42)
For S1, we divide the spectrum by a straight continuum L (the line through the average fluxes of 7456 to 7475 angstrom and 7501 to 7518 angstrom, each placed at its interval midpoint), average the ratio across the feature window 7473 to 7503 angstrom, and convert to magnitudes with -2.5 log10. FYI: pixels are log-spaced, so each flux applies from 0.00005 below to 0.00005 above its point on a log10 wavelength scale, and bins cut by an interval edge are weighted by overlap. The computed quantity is 0.05 mag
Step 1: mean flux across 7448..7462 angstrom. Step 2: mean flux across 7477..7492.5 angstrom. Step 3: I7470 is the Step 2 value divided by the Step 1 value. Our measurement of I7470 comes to 0.85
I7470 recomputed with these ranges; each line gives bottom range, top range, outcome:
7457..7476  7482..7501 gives 0.61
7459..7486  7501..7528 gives 0.45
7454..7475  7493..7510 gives 0.61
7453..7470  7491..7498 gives 1.64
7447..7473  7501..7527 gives 0.46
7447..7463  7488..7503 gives 1.55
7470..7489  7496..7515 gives 0.52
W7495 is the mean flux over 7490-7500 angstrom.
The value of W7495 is 17.5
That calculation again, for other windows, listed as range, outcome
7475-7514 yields 10.1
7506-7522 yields 7.23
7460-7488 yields 16.2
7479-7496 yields 11.2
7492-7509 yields 12.9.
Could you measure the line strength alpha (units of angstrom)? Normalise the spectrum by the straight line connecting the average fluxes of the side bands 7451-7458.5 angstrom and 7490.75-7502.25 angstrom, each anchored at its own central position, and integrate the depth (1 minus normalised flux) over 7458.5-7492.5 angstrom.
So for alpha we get -3.9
